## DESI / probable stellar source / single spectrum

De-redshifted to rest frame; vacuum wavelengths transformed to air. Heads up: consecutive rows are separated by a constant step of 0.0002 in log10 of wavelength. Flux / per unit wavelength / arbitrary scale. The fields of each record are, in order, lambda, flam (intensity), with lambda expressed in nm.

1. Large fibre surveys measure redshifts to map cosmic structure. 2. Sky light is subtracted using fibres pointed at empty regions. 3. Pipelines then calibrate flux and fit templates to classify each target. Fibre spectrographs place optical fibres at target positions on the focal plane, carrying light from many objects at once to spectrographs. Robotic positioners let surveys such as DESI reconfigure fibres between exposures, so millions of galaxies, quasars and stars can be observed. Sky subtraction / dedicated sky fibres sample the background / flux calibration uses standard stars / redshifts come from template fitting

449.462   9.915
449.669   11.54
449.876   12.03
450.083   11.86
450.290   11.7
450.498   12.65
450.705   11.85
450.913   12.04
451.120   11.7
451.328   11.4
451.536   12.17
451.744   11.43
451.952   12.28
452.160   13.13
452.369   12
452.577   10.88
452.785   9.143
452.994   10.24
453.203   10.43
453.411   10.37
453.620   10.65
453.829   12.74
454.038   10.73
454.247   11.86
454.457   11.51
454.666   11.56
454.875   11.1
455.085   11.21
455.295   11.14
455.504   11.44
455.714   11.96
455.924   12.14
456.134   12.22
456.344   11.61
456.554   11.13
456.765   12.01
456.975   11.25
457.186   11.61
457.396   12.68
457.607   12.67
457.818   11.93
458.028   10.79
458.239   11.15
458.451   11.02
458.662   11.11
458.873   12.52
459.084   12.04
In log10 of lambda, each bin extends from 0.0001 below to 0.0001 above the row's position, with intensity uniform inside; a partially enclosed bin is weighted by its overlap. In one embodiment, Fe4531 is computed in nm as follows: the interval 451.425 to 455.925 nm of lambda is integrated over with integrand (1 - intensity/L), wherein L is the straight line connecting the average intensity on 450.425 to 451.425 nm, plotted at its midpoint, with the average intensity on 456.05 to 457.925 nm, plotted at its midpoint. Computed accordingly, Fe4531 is 0.211 nm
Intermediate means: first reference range 11.9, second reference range 11.9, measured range 11.4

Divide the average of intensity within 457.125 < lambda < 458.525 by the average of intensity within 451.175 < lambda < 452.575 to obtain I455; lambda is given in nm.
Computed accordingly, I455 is 0.98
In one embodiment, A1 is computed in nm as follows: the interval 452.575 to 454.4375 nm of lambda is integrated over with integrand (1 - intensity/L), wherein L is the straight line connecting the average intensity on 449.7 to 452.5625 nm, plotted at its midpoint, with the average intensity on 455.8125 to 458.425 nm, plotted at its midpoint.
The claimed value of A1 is 0.167 nm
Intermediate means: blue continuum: 12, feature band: 10.8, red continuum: 11.7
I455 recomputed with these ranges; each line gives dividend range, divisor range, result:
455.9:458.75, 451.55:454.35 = 1.04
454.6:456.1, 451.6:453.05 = 1.02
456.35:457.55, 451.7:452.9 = 1.03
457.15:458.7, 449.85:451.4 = 0.98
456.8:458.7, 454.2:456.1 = 1.00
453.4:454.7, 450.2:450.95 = 0.95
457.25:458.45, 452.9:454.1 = 1.08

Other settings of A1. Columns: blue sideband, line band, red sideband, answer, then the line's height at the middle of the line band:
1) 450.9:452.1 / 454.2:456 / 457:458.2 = 0.051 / 11.9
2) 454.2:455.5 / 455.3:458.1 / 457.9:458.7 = -0.149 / 11.2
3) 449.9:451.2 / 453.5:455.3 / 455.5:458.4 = 0.068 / 11.8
